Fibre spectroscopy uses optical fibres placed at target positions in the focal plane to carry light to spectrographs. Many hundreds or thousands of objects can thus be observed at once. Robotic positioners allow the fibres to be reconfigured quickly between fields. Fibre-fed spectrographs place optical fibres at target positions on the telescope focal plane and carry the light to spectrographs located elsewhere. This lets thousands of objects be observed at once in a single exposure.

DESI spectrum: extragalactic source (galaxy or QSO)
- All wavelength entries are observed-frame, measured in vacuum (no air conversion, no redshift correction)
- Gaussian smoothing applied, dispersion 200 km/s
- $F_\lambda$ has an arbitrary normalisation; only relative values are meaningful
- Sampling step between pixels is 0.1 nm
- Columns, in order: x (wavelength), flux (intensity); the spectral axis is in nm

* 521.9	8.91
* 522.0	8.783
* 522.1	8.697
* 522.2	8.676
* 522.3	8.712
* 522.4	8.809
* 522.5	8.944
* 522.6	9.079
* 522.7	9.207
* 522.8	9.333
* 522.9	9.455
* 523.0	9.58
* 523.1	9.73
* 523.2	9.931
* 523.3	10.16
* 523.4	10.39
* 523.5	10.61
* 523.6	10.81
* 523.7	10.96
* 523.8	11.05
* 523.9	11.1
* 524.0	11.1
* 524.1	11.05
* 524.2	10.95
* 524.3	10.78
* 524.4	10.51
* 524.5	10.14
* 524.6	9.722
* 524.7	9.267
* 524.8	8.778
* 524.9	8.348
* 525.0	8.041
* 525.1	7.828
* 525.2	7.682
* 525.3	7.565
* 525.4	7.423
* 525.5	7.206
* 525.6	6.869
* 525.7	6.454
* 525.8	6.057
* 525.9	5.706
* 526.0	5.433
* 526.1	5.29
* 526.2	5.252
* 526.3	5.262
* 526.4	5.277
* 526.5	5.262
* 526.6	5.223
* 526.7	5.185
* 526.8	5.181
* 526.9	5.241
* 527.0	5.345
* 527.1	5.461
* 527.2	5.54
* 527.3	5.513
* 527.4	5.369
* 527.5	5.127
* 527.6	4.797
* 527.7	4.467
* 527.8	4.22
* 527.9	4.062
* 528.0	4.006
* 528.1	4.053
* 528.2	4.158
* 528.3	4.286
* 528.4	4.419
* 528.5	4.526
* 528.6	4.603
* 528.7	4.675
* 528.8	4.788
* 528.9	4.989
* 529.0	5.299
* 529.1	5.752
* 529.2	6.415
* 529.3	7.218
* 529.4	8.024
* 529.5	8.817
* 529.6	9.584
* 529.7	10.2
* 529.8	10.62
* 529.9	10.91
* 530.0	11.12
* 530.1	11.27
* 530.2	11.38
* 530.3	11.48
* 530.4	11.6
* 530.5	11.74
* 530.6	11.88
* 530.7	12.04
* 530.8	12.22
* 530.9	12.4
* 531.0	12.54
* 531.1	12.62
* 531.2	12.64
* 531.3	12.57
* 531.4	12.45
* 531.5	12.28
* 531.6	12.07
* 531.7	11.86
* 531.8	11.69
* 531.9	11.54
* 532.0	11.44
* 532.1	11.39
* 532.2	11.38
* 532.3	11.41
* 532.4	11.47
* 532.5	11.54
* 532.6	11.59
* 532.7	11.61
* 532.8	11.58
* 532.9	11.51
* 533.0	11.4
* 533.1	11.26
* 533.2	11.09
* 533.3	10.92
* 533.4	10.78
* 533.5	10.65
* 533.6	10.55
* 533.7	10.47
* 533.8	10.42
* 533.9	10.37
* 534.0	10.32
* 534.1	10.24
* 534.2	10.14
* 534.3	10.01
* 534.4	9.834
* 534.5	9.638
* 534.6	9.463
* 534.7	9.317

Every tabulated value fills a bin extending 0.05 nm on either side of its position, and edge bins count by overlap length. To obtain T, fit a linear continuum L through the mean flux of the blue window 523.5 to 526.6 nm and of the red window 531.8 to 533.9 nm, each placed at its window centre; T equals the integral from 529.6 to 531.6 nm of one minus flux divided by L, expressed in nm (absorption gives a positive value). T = -0.27 nm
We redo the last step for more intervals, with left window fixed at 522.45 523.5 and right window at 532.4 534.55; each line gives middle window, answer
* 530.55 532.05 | -0.23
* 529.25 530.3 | 0.04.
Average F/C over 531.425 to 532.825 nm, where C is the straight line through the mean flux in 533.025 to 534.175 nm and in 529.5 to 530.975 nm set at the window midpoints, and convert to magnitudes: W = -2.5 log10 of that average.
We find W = -0.07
